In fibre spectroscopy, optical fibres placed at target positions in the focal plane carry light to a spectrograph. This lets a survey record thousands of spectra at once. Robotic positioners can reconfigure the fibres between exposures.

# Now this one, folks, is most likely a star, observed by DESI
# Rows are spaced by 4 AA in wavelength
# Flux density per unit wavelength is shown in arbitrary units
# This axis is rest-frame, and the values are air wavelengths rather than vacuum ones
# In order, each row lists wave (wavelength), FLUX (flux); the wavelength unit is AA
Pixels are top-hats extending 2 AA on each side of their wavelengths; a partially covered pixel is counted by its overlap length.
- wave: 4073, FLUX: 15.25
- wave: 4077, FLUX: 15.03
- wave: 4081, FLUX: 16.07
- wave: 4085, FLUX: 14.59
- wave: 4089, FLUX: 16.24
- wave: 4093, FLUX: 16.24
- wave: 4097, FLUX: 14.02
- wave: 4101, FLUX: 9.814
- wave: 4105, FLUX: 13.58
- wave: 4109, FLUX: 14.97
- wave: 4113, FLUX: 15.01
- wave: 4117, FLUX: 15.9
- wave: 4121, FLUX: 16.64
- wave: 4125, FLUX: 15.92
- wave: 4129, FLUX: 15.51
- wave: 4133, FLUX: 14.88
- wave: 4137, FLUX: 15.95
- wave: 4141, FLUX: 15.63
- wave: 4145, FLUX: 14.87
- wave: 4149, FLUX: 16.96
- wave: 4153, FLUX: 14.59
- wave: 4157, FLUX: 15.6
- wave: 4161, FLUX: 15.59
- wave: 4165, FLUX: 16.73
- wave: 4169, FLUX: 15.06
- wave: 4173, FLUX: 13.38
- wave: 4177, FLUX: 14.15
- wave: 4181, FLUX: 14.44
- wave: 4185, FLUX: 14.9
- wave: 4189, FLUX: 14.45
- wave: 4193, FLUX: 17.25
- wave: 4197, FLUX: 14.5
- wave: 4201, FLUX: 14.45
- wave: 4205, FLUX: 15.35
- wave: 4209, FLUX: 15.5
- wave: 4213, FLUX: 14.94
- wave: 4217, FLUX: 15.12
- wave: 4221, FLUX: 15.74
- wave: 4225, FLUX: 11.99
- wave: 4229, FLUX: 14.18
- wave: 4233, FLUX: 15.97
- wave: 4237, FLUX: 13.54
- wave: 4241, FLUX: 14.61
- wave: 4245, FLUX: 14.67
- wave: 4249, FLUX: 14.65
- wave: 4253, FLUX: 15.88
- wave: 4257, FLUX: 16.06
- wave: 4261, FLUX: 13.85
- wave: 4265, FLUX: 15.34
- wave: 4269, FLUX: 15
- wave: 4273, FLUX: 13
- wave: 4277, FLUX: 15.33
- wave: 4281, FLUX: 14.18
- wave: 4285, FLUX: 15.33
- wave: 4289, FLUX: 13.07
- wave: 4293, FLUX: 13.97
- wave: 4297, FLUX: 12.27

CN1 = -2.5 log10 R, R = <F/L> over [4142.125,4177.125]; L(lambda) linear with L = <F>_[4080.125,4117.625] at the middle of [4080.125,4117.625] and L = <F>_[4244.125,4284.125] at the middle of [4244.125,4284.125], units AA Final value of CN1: -0.046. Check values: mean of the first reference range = 14.6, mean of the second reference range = 14.8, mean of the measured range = 15.3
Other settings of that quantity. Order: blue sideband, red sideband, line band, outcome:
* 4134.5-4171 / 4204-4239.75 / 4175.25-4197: 0.01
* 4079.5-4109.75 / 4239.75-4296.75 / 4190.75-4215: -0.06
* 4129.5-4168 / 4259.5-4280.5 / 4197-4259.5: 0.00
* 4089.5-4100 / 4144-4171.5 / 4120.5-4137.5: -0.03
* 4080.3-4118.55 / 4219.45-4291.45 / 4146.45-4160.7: -0.08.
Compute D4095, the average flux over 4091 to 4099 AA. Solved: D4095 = 15.1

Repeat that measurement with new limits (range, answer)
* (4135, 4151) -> 15.9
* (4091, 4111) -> 13.7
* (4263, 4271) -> 15.2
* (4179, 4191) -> 14.6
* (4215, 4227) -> 14.3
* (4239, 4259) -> 15.2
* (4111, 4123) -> 15.8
